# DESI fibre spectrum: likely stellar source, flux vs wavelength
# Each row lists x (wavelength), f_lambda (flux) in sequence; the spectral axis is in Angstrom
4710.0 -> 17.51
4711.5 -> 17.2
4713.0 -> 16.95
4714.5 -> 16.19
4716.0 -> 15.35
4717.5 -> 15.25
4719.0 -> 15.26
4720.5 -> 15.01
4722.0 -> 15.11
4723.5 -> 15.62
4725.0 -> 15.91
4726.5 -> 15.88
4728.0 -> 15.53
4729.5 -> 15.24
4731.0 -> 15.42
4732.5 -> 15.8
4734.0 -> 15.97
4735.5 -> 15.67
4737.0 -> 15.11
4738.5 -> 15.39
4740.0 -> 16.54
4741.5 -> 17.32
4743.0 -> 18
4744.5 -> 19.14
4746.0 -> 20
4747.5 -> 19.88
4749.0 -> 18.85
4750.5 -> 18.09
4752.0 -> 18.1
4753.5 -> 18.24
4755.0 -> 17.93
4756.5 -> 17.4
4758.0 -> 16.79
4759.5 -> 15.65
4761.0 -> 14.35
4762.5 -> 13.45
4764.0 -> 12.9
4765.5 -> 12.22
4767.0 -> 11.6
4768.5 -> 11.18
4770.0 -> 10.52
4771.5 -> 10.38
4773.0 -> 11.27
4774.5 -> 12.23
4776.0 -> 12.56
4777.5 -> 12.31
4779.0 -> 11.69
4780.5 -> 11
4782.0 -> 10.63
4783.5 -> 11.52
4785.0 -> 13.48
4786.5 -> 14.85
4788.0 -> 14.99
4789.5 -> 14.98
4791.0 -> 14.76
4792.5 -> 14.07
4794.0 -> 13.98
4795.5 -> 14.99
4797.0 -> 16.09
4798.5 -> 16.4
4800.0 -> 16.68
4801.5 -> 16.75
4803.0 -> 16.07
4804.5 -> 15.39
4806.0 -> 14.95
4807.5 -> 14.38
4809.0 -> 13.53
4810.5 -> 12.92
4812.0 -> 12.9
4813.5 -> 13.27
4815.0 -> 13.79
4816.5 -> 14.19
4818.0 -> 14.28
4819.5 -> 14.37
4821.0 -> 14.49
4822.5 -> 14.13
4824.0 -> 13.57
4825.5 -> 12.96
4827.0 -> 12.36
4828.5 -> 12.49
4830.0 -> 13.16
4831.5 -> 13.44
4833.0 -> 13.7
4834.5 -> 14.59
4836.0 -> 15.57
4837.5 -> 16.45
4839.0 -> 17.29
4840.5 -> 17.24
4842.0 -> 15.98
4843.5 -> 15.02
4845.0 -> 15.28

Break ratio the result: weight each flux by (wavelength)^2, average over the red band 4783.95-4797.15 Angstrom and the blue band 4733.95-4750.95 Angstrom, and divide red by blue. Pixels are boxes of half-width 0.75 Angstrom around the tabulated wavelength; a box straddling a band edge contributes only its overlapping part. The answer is 0.85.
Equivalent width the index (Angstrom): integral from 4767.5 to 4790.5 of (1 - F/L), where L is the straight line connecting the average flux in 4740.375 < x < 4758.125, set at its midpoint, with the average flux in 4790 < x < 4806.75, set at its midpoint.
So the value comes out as 6.0 Angstrom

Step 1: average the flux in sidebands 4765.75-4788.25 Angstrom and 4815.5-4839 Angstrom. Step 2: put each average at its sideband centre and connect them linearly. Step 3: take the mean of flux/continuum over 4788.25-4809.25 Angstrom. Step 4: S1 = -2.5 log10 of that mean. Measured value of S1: -0.18 mag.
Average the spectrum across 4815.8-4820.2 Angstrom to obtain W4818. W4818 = 14.3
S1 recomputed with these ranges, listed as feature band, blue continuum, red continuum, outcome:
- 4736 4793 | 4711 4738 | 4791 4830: 0.026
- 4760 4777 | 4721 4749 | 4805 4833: 0.261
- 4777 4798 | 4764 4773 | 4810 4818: -0.110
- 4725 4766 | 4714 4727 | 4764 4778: -0.214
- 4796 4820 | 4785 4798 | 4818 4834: -0.042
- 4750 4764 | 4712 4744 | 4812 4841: -0.072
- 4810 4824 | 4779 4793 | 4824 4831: -0.070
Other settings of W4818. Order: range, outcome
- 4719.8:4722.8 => 15.1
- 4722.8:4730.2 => 15.6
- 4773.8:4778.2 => 12.4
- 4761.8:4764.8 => 13.2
